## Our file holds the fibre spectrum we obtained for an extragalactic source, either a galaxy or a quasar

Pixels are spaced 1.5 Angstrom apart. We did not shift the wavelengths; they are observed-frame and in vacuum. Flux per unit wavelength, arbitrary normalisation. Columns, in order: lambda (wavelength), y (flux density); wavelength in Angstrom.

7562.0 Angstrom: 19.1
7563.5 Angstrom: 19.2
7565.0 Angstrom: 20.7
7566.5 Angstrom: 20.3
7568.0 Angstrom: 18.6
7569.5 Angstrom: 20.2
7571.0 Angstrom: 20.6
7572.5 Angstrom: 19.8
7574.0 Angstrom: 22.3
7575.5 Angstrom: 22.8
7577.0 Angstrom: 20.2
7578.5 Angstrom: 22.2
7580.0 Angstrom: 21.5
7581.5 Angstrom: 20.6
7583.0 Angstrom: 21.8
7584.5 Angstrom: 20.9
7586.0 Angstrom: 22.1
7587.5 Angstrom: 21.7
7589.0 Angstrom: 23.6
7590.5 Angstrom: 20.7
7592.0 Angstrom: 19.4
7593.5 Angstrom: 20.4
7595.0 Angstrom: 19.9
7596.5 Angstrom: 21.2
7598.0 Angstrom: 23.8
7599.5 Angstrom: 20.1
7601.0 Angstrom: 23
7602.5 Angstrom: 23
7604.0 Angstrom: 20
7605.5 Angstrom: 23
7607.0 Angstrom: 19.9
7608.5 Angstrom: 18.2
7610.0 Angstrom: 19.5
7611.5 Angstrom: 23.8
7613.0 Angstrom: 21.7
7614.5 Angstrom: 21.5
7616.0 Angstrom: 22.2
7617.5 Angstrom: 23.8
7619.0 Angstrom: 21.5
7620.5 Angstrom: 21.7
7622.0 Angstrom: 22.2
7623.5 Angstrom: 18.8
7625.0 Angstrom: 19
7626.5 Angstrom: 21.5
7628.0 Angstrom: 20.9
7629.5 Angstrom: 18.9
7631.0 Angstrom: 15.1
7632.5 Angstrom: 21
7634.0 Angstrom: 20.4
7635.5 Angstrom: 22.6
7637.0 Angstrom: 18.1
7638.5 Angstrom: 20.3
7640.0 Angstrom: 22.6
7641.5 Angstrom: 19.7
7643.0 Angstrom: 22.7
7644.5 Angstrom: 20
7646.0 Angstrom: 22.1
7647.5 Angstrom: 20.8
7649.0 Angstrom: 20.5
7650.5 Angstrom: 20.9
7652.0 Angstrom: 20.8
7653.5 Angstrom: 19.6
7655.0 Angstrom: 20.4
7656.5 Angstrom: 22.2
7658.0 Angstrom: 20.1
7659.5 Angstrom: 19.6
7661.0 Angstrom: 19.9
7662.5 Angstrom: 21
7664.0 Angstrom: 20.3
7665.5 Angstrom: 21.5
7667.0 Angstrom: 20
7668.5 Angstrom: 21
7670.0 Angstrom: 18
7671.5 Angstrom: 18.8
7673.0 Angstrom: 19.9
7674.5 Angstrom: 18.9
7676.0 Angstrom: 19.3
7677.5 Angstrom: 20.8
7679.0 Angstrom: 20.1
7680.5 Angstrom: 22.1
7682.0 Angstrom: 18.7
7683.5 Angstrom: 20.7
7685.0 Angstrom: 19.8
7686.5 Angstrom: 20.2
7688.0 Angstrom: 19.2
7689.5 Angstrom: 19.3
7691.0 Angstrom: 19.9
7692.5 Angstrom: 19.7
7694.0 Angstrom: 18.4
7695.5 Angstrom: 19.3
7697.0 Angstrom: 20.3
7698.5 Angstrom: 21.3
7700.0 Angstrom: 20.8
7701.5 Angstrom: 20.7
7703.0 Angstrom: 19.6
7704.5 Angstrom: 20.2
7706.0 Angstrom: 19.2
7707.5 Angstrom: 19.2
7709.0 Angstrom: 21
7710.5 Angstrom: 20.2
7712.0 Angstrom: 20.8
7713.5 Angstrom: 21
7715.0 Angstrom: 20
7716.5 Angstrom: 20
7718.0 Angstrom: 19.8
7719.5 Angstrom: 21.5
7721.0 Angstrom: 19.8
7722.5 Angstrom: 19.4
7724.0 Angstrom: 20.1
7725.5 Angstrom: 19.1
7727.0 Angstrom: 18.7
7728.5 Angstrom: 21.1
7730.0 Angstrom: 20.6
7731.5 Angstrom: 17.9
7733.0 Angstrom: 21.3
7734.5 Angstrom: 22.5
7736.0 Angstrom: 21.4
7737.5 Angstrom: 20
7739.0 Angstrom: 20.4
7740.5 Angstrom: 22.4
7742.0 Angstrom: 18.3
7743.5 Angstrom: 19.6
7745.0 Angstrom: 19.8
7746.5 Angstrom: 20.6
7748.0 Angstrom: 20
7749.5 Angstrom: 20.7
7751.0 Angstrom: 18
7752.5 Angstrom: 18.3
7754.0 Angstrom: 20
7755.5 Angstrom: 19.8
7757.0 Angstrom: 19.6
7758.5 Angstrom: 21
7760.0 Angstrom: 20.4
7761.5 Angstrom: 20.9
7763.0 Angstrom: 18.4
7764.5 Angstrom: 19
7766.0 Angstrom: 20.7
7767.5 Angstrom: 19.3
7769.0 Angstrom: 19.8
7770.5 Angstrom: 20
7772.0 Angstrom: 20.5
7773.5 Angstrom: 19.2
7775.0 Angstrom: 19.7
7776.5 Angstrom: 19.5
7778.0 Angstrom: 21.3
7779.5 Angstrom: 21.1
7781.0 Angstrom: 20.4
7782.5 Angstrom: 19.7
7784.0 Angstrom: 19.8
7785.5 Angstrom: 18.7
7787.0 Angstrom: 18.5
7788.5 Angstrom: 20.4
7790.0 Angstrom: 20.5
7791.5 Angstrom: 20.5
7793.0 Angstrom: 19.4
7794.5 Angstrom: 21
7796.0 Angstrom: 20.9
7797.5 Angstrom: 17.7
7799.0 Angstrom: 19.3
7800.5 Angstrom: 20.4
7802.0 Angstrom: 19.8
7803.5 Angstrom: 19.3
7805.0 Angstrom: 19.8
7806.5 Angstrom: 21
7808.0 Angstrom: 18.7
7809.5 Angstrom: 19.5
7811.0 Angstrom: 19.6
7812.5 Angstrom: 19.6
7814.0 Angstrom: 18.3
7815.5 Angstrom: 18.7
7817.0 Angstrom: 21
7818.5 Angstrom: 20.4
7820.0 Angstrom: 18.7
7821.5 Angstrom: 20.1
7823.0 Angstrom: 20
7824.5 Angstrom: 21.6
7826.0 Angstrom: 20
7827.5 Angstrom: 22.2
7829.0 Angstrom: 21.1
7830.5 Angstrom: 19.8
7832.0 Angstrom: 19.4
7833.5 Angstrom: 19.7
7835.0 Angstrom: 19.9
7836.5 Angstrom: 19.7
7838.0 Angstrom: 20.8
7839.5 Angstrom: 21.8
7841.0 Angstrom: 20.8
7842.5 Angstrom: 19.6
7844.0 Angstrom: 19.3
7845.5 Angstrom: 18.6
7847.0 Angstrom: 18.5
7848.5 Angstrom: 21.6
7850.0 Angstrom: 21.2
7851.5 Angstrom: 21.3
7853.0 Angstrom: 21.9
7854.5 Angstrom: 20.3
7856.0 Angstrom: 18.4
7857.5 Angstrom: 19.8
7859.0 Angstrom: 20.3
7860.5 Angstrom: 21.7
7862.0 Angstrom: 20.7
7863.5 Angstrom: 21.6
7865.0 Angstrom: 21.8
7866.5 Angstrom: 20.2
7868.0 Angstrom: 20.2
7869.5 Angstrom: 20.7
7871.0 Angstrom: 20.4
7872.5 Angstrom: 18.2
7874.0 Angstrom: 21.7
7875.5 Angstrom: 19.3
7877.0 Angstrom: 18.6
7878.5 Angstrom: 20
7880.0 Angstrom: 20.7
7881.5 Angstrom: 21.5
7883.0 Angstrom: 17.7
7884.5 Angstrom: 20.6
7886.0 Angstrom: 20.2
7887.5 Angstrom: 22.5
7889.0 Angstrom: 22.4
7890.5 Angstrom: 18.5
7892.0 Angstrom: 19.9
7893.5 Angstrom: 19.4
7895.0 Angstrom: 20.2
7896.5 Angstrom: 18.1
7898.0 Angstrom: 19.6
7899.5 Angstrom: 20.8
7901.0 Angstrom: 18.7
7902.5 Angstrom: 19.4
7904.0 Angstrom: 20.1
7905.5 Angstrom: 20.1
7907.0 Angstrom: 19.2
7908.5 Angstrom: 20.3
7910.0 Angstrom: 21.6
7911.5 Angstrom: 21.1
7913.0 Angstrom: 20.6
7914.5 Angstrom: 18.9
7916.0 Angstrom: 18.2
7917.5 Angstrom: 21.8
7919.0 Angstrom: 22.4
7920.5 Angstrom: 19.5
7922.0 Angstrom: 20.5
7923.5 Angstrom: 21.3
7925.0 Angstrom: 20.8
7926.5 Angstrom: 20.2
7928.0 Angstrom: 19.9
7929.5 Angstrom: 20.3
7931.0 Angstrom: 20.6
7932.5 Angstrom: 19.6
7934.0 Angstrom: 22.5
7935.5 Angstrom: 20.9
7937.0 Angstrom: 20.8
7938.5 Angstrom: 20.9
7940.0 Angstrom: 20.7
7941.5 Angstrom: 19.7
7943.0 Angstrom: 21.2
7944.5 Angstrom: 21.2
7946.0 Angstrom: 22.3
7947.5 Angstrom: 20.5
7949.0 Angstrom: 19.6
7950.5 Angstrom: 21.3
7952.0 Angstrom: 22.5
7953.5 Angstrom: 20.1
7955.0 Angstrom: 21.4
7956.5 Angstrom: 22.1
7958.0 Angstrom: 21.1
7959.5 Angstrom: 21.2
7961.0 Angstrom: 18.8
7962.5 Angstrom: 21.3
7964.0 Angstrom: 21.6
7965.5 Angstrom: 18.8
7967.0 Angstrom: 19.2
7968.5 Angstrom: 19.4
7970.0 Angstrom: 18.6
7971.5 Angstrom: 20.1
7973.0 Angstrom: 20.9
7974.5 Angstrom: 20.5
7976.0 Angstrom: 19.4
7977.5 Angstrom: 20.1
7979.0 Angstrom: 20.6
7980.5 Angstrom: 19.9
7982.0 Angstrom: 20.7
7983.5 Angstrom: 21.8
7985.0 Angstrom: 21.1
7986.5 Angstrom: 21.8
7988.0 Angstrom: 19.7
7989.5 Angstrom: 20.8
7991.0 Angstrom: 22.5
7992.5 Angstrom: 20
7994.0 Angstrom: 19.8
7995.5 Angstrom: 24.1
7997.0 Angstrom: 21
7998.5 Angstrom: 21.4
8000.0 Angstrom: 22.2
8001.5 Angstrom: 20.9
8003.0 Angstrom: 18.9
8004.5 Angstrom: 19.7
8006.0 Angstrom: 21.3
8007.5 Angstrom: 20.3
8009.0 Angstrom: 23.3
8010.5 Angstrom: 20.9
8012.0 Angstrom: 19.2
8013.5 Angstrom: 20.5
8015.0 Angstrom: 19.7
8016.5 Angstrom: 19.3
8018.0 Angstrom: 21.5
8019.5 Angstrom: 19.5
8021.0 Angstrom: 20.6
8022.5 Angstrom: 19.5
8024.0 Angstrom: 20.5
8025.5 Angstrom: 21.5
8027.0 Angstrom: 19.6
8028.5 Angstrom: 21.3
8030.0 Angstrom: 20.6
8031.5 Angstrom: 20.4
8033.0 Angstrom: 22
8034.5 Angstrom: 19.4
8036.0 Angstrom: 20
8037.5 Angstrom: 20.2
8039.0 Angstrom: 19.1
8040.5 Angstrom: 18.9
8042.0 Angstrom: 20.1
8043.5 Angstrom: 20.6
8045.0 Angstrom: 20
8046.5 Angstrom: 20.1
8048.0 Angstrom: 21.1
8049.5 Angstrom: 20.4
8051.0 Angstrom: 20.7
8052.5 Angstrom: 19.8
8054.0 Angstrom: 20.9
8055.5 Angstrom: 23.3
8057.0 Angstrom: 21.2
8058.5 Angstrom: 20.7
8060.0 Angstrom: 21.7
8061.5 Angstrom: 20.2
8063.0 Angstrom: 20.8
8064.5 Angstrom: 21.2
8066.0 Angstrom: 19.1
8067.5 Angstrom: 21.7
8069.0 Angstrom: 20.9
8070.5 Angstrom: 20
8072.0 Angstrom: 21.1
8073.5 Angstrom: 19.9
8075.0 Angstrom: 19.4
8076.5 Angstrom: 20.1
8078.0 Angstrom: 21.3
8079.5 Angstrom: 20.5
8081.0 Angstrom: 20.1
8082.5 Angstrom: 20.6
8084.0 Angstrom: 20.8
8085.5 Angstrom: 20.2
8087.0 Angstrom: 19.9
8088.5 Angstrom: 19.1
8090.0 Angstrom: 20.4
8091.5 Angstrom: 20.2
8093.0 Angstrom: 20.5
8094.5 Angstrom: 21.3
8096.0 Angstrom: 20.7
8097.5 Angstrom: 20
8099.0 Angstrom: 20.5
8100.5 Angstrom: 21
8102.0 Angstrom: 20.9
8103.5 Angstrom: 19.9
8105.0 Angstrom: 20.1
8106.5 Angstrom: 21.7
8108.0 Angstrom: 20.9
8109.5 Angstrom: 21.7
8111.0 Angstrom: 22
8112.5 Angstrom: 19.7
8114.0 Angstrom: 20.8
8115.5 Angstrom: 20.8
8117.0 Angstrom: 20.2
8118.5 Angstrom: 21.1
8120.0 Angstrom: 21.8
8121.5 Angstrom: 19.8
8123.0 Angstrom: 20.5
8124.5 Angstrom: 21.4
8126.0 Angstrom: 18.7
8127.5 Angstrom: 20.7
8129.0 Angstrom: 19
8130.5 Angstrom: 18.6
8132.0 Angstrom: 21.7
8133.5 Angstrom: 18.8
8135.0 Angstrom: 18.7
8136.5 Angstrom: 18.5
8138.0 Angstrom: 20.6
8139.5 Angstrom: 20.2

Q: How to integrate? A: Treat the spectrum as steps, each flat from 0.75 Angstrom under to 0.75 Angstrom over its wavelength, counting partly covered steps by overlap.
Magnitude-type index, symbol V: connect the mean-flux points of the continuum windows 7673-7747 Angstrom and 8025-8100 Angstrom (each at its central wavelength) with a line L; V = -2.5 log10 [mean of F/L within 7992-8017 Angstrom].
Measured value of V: -0.02 mag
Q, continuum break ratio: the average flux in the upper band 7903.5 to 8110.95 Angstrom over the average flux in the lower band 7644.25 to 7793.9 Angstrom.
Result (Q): 1.0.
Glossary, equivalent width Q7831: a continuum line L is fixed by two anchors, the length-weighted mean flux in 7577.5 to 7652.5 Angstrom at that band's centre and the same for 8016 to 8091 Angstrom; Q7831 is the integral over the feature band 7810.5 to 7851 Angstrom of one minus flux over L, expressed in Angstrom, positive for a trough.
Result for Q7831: 1.3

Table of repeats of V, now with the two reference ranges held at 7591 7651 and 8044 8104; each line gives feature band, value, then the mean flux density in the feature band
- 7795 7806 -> 0.059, 19.7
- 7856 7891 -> 0.017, 20.4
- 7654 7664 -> 0.019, 20.5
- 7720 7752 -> 0.039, 20.1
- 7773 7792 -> 0.044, 19.9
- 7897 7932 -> 0.023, 20.2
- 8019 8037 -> 0.009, 20.4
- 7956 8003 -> -0.001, 20.7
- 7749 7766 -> 0.060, 19.7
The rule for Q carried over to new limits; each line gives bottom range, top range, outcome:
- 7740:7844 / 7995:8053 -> 1.03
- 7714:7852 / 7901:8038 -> 1.03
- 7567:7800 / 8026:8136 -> 1.00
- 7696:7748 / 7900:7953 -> 1.01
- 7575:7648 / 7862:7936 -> 0.96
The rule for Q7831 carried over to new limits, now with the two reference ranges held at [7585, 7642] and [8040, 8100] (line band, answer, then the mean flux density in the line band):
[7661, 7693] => 1.45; 20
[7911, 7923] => 0.17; 20.4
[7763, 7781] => 0.74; 20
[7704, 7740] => 1.09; 20.2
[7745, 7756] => 0.63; 19.6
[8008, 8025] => 0.12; 20.4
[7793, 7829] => 1.49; 19.9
